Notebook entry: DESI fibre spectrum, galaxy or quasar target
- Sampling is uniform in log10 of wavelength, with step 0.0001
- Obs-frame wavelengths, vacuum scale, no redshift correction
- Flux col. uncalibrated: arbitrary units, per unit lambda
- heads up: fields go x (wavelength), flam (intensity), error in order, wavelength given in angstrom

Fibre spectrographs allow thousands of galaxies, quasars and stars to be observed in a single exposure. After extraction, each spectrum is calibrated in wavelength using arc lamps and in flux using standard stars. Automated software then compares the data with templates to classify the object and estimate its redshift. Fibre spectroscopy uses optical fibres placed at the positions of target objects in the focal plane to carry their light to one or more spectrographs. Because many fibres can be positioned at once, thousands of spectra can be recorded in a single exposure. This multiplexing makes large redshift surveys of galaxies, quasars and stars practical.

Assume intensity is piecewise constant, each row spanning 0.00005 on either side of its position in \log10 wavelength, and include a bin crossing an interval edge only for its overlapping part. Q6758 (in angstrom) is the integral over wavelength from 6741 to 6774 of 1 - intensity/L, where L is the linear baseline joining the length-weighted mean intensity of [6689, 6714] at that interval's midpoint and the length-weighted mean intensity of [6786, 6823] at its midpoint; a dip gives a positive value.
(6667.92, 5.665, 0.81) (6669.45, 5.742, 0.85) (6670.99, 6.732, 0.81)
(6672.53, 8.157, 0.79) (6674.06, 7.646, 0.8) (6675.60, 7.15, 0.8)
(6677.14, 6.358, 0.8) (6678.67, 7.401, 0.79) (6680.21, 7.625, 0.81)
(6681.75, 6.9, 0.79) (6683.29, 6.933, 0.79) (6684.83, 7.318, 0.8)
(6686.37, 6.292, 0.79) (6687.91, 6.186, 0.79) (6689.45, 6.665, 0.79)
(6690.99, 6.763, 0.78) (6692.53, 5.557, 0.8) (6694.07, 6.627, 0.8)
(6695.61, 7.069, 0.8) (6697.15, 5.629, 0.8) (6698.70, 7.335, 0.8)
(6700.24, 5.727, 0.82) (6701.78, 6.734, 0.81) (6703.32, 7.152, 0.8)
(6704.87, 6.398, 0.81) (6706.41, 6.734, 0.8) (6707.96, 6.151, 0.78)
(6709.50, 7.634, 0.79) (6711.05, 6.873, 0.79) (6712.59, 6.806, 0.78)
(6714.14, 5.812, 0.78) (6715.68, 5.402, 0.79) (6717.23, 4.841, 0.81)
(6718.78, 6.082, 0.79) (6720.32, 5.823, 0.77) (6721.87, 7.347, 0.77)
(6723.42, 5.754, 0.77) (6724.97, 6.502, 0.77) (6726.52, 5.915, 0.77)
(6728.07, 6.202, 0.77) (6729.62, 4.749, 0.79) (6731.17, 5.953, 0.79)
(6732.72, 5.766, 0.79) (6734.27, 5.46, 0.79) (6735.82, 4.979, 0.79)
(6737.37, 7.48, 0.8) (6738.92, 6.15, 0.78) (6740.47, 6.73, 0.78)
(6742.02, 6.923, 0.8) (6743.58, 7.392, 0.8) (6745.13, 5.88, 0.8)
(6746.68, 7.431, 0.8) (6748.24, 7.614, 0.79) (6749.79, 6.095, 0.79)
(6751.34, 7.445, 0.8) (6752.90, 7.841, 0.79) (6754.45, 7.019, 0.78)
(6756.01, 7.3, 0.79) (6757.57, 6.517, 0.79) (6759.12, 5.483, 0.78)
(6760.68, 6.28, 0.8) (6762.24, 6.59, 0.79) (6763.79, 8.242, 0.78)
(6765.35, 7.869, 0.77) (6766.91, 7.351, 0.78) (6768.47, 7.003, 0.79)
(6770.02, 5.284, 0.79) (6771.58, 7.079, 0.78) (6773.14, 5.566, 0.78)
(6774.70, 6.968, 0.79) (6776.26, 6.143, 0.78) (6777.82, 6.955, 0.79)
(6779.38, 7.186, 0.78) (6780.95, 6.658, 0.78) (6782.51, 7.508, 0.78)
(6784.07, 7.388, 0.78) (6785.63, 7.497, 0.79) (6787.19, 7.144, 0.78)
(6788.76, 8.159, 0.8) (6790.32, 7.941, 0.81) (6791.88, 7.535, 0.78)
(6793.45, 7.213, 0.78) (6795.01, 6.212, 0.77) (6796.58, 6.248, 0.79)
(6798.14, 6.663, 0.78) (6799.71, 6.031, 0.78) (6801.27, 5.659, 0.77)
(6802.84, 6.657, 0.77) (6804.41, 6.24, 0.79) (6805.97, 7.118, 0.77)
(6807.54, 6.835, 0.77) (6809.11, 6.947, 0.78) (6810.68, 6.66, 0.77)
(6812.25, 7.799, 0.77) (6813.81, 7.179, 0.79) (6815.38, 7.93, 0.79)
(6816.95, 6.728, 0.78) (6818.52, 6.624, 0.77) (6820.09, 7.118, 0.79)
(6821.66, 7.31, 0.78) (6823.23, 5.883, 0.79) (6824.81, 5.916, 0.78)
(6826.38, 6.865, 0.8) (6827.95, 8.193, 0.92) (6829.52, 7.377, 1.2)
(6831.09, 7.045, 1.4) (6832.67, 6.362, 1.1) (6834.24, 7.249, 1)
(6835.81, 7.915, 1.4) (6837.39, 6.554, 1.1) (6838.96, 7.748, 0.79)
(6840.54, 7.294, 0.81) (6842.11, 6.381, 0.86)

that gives -0.4 angstrom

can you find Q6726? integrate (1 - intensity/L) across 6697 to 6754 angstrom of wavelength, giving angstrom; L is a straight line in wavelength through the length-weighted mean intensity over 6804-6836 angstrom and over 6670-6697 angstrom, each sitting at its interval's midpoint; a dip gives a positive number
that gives 4.1 angstrom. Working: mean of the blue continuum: 6.87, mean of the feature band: 6.41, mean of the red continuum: 7.01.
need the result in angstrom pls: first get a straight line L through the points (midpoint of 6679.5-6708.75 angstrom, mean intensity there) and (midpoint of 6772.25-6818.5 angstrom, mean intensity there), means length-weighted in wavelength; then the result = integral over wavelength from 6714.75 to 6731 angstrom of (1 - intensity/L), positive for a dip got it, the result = 2.0 angstrom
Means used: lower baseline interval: 6.62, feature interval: 5.86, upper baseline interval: 6.92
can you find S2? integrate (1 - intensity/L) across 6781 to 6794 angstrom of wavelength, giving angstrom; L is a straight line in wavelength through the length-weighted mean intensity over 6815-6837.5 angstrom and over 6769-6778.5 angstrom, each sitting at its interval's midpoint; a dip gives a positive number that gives -2.0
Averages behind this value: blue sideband 6.35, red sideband 7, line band 7.51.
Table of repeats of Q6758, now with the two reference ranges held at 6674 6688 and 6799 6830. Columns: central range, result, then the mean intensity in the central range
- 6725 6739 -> 2.15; 5.87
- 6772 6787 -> -0.01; 6.89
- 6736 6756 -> -0.09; 6.95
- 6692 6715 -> 1.34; 6.56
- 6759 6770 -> -0.07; 6.95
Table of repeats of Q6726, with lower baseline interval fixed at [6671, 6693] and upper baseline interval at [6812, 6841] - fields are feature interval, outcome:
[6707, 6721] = 1.6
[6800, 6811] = 0.8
